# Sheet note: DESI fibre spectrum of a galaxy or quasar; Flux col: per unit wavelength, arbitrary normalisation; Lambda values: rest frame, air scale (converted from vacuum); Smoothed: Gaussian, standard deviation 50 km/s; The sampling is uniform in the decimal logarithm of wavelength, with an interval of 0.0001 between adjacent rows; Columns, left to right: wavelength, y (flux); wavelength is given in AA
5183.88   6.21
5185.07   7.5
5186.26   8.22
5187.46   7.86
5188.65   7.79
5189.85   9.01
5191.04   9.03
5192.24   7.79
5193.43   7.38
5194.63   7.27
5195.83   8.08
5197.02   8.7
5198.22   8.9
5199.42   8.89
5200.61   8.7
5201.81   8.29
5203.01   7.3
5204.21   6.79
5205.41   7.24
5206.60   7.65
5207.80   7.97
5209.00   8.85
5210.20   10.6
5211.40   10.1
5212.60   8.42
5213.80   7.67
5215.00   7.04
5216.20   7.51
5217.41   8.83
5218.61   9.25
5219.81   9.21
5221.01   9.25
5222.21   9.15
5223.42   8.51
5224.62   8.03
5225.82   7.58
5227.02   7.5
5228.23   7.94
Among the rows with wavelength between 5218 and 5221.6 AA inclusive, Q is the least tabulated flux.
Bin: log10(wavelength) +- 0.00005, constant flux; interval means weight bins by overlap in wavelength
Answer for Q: 9.21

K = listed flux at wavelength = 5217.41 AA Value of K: 8.83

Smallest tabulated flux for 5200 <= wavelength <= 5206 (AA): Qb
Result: 6.79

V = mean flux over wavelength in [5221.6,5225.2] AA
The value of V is 8.56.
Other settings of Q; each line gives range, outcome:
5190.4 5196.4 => 7.27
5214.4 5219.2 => 7.04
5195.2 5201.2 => 8.08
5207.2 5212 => 7.97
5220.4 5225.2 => 8.03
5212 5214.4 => 7.67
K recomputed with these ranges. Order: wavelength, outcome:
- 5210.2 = 10.6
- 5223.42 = 8.51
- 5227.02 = 7.5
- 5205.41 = 7.24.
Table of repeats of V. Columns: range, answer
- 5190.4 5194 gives 8.1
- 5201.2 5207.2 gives 7.46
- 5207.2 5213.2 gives 9.19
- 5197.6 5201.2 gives 8.83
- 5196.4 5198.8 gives 8.8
